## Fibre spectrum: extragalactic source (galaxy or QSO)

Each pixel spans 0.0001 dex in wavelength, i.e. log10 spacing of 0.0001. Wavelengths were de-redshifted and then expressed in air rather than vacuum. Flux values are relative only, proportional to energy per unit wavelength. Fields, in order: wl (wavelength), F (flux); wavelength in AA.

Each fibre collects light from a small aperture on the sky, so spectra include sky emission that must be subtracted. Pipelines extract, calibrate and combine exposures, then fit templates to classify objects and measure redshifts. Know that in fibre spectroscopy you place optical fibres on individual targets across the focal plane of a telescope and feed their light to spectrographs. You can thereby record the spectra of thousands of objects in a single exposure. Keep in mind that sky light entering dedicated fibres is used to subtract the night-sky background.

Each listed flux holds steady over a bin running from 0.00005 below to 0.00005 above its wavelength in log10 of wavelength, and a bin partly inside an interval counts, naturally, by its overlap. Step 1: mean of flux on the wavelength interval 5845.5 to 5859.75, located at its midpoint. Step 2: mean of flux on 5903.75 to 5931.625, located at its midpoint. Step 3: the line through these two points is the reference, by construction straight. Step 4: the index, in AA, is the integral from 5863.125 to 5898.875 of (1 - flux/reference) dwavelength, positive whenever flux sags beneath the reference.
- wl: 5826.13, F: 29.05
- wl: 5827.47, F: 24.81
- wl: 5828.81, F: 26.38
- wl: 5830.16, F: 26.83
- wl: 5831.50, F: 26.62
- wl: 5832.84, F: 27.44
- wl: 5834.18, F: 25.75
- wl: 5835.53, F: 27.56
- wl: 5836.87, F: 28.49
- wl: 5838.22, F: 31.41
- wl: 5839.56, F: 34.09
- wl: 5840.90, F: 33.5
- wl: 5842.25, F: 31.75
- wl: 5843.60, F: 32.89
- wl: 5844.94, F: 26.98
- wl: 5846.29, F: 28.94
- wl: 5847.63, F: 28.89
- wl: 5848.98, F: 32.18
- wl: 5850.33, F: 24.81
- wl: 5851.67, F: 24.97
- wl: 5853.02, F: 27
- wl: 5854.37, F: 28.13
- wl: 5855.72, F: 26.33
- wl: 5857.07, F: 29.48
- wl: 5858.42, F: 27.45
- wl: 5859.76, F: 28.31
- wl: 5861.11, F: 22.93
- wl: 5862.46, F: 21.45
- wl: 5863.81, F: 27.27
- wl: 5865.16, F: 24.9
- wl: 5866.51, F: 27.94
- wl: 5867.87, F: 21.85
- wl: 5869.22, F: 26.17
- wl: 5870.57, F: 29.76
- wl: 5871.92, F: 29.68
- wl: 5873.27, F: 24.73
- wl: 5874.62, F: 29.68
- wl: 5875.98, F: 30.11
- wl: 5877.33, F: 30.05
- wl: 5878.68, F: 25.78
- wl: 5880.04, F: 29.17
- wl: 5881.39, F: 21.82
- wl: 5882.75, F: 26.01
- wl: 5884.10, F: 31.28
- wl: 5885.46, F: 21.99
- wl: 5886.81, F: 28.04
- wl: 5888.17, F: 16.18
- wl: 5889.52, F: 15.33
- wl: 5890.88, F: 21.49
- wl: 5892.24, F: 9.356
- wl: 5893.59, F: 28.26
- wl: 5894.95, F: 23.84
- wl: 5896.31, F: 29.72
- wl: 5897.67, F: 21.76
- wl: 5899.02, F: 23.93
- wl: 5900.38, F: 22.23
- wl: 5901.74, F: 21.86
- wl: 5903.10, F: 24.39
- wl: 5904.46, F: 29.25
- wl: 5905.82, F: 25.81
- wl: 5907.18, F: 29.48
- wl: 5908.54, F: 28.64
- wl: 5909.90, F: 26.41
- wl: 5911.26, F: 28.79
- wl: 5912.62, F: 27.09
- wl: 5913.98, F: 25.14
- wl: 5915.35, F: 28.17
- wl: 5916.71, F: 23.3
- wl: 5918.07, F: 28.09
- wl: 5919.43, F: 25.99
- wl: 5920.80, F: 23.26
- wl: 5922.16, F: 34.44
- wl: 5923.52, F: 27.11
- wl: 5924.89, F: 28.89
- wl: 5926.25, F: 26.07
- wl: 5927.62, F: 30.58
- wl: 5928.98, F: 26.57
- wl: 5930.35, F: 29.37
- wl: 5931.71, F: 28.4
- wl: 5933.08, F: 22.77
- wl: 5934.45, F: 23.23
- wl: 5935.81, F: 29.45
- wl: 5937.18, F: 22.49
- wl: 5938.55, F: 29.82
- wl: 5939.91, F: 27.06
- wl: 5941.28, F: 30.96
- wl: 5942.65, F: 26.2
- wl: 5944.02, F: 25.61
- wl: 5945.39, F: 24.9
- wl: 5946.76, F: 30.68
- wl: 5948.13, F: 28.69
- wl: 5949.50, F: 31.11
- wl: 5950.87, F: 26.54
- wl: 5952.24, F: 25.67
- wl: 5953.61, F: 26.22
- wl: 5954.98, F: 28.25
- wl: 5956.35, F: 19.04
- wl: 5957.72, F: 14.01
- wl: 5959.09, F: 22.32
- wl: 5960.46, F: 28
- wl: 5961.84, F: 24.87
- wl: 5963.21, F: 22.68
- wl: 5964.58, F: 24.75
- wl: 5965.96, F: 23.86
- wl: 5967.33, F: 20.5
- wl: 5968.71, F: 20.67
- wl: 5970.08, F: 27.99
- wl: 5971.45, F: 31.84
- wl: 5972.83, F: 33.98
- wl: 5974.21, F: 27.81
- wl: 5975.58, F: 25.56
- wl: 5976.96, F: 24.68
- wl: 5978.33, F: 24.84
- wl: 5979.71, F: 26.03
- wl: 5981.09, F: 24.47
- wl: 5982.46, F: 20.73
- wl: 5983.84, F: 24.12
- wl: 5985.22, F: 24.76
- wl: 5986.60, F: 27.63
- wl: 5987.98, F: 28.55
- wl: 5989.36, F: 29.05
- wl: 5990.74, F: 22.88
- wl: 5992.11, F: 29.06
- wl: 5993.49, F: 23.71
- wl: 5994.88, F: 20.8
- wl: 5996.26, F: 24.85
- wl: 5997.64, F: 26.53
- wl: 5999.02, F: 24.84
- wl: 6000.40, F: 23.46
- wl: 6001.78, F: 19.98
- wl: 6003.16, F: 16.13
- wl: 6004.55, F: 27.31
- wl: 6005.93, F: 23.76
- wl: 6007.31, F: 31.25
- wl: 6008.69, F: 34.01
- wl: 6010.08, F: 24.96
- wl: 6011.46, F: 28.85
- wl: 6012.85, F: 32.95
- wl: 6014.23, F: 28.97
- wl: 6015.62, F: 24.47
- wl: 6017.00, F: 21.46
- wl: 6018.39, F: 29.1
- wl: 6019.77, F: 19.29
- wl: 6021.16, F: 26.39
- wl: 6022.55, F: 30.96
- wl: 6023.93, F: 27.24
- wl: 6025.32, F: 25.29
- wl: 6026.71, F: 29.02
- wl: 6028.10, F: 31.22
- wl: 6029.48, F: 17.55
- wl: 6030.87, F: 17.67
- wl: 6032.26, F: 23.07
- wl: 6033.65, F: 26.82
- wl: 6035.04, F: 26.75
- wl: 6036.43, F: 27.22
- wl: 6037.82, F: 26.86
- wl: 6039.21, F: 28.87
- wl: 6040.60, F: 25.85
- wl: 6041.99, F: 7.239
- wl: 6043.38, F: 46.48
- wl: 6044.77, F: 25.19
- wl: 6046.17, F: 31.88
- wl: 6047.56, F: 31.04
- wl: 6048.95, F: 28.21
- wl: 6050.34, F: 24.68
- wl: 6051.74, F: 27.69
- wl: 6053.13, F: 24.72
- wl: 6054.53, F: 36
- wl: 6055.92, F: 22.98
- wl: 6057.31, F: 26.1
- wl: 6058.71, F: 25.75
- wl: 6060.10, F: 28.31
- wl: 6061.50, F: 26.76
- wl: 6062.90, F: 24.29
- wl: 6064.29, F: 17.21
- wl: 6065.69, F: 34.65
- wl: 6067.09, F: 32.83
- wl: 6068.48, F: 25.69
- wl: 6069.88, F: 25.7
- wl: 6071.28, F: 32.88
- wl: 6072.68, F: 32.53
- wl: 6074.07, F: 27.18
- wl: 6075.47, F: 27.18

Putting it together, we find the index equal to 3.5 AA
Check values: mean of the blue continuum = 27.8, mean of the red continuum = 27.6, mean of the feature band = 25.1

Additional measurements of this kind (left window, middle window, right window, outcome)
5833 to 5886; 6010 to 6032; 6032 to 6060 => 1.1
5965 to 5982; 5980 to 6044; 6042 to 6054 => 4.0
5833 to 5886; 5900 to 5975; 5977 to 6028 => 0.8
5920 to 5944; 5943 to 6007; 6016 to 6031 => 3.1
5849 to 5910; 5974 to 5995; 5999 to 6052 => 0.6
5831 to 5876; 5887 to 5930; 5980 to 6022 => 2.7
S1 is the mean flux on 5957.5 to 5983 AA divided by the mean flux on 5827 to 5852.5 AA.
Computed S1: 0.87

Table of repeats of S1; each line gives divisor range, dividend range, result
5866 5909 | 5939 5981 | 1.03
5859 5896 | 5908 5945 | 1.09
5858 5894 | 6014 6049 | 1.05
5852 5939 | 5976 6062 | 1.00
